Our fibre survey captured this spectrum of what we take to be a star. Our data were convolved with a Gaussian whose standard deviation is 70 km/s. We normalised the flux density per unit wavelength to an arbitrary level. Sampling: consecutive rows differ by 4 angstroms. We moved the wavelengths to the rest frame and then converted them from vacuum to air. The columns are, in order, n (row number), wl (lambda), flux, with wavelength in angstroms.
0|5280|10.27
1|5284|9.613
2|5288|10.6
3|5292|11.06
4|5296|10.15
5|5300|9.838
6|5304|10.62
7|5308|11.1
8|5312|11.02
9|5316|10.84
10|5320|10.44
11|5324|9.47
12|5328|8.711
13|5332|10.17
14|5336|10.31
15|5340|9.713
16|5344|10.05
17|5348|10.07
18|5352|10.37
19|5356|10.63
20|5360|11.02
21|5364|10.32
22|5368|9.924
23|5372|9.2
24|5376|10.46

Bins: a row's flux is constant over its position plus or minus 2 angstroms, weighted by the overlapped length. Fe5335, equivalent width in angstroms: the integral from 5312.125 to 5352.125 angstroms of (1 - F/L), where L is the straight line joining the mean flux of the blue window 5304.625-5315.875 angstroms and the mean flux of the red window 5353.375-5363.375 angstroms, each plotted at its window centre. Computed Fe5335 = 3.0 angstroms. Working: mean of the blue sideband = 11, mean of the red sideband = 10.7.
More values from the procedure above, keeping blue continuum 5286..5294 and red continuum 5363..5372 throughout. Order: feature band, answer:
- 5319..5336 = 1.1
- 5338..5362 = -0.5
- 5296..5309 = 0.3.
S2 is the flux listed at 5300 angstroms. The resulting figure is 9.838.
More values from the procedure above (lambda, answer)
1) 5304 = 10.62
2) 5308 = 11.1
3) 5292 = 11.06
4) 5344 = 10.05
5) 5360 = 11.02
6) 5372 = 9.2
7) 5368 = 9.924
